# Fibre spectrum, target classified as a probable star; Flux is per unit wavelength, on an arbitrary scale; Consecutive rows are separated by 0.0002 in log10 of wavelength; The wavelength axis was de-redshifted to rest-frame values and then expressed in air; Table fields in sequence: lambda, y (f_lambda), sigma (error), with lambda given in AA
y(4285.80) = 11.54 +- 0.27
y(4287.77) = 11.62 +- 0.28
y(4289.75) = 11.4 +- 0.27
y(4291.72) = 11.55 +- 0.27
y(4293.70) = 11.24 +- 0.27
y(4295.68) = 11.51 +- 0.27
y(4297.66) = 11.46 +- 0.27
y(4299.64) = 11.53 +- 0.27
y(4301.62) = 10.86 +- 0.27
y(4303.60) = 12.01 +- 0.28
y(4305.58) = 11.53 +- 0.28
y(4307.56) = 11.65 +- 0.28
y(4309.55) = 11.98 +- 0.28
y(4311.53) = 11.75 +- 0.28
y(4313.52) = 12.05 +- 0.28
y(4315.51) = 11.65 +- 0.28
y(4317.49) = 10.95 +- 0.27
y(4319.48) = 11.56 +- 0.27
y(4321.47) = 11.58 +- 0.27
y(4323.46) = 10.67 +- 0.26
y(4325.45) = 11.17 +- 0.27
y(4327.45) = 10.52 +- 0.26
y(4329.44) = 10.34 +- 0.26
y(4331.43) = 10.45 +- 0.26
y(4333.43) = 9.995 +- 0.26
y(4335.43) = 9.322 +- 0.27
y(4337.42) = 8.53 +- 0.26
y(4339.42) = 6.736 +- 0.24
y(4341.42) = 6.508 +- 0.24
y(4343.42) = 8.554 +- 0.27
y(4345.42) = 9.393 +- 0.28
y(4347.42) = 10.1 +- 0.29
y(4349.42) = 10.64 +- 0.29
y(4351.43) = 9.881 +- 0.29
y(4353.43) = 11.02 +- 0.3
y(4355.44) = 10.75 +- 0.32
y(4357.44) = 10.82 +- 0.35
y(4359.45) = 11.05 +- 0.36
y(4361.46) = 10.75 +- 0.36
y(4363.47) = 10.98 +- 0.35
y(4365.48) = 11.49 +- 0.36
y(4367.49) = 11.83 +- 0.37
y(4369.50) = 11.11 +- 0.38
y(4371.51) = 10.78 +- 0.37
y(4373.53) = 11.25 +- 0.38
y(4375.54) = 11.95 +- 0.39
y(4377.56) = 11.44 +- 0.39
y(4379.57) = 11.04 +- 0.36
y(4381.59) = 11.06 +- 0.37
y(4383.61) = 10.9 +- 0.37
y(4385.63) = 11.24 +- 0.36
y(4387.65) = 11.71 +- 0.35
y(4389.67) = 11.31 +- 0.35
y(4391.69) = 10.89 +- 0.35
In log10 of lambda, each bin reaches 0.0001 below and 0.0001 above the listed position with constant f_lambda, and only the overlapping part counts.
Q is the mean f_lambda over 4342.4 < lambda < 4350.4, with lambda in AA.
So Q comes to 9.67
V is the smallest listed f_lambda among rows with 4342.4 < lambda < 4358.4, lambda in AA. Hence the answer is 8.554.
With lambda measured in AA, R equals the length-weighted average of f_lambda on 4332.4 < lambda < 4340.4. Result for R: 8.65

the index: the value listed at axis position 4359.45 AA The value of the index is 11.05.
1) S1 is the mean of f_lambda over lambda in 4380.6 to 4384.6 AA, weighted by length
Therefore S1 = 11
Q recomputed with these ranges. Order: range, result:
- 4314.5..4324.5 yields 11.3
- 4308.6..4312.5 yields 11.9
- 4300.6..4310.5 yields 11.6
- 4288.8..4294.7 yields 11.4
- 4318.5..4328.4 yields 11.1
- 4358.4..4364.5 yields 10.9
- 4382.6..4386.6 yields 11.1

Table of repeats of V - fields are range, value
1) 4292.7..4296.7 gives 11.24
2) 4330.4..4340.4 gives 6.736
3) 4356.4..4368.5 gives 10.75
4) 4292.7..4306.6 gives 10.86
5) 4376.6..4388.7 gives 10.9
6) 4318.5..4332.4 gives 10.34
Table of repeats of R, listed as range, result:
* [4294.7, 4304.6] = 11.5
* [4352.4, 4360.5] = 10.9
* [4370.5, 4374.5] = 11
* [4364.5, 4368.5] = 11.7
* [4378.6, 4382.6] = 11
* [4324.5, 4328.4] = 10.8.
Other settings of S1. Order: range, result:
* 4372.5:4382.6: 11.3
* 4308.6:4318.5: 11.7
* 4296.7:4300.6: 11.5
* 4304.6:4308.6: 11.6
